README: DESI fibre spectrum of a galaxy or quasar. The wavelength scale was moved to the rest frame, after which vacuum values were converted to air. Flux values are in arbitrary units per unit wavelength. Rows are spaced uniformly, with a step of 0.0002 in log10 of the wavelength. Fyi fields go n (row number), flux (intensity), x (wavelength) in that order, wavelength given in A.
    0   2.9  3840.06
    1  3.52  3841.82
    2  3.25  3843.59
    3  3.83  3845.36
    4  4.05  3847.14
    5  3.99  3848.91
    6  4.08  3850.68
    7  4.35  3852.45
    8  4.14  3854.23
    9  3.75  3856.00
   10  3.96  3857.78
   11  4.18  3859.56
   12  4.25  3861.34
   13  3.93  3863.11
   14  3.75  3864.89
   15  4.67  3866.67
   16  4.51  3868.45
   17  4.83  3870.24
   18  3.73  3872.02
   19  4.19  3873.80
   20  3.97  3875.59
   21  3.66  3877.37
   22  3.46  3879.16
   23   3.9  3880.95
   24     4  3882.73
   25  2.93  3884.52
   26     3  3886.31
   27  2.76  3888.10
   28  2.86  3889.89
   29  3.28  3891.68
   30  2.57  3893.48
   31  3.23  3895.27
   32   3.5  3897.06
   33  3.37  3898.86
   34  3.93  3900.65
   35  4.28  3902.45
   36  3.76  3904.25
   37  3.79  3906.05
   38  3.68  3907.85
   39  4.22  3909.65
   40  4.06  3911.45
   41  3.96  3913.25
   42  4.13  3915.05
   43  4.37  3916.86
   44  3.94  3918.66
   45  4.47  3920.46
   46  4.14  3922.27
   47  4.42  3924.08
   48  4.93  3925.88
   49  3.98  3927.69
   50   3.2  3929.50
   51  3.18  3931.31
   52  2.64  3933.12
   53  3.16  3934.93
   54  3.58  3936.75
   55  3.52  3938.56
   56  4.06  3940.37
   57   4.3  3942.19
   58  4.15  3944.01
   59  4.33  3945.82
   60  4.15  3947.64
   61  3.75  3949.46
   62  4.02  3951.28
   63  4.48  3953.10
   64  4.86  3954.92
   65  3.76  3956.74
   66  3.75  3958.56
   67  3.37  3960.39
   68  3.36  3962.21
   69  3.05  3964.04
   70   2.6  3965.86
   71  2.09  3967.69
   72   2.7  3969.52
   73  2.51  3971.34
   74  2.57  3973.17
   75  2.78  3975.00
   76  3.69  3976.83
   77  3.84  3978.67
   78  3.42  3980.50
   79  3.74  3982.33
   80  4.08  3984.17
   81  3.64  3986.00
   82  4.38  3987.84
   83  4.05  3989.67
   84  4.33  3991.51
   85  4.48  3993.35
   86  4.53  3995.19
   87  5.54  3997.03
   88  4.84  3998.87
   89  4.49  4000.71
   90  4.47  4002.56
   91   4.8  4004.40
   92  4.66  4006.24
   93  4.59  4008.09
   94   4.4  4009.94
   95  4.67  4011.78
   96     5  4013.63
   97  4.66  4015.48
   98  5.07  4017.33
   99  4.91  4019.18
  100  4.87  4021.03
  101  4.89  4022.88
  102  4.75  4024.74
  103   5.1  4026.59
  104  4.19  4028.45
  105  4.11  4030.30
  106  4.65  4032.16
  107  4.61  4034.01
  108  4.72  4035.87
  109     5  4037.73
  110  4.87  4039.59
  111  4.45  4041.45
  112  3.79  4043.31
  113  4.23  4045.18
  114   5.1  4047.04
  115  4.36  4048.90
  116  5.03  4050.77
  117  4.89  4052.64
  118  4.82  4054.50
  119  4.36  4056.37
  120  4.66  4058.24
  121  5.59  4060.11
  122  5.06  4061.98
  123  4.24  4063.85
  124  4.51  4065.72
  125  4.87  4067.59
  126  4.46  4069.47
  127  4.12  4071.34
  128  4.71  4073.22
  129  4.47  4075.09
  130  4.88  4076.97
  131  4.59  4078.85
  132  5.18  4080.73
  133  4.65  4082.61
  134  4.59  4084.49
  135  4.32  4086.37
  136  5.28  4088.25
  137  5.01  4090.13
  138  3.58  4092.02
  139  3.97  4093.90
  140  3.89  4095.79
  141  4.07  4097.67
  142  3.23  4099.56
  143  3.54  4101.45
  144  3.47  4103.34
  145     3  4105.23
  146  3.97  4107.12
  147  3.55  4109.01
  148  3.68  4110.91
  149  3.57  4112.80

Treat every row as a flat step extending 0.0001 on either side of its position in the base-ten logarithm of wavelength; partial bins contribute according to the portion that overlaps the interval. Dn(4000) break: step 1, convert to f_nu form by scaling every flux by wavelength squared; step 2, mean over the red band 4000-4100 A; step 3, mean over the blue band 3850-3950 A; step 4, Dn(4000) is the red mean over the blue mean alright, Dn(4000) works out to 1.29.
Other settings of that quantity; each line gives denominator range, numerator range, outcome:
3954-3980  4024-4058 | 1.49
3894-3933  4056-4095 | 1.29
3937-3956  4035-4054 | 1.18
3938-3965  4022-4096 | 1.24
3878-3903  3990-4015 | 1.47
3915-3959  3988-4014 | 1.20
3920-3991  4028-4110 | 1.28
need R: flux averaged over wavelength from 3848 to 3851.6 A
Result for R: 4.05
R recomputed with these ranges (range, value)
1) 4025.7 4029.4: 4.64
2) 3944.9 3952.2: 4.06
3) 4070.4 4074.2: 4.42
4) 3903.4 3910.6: 3.86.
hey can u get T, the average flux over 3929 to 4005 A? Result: 3.77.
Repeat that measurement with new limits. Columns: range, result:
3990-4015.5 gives 4.66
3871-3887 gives 3.67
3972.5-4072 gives 4.49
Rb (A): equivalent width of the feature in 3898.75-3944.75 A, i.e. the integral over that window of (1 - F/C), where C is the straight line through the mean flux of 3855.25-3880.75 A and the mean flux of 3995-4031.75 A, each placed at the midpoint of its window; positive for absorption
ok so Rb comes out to 4.3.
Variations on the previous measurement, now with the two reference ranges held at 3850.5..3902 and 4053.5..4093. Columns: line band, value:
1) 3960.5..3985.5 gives 6.4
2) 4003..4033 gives -2.0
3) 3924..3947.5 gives 1.4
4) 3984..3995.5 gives 0.2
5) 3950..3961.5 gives 0.3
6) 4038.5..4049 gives 0.1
